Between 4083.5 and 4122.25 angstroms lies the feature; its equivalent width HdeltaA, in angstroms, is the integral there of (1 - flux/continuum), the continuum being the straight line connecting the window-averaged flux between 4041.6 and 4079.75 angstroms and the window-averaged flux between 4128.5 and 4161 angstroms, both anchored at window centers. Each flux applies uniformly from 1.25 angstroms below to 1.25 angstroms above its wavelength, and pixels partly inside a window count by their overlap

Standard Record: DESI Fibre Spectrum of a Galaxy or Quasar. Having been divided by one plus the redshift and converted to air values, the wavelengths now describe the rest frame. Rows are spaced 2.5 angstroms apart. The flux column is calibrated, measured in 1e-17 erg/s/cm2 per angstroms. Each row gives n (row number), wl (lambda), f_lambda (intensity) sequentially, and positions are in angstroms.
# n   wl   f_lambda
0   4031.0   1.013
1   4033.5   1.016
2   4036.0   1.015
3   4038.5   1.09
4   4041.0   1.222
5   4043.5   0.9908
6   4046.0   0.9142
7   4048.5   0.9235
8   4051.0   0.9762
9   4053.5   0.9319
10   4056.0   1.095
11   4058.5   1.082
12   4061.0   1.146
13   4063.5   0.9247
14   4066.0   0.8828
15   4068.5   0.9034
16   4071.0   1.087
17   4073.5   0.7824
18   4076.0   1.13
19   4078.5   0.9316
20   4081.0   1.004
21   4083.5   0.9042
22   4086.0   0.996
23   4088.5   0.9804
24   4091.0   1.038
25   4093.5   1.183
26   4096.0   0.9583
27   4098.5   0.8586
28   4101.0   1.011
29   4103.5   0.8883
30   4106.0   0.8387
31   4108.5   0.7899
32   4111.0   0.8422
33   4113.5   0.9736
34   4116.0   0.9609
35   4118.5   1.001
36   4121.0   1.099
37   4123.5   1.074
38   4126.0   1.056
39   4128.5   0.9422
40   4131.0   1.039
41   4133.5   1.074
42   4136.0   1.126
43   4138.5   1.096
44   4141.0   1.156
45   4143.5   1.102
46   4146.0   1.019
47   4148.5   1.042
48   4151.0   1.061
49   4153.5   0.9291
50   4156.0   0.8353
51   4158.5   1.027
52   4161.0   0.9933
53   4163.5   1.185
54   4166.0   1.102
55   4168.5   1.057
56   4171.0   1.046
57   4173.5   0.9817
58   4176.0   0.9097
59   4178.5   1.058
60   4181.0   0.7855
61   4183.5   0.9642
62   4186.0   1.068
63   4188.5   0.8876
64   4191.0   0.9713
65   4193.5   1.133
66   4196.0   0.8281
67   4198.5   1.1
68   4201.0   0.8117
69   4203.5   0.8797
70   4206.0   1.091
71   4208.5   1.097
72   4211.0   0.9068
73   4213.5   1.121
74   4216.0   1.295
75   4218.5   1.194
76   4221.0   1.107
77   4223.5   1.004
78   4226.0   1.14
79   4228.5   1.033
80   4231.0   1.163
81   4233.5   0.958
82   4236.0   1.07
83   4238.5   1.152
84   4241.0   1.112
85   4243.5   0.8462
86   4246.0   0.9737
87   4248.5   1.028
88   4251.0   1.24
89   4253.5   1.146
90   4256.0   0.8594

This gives 1.95 angstroms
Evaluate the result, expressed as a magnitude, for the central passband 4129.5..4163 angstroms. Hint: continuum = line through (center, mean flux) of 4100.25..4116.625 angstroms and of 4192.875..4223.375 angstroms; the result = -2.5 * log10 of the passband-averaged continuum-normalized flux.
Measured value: -0.10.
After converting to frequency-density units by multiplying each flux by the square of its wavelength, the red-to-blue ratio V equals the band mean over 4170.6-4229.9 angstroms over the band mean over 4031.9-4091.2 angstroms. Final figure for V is 1.09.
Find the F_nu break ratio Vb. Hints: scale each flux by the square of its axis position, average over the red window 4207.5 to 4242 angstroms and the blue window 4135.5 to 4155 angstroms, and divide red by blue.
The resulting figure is 1.07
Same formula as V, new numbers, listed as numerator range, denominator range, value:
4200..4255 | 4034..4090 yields 1.16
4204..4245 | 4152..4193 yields 1.11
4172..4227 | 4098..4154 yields 1.05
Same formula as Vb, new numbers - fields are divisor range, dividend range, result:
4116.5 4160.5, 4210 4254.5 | 1.09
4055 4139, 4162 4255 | 1.11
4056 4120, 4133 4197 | 1.09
